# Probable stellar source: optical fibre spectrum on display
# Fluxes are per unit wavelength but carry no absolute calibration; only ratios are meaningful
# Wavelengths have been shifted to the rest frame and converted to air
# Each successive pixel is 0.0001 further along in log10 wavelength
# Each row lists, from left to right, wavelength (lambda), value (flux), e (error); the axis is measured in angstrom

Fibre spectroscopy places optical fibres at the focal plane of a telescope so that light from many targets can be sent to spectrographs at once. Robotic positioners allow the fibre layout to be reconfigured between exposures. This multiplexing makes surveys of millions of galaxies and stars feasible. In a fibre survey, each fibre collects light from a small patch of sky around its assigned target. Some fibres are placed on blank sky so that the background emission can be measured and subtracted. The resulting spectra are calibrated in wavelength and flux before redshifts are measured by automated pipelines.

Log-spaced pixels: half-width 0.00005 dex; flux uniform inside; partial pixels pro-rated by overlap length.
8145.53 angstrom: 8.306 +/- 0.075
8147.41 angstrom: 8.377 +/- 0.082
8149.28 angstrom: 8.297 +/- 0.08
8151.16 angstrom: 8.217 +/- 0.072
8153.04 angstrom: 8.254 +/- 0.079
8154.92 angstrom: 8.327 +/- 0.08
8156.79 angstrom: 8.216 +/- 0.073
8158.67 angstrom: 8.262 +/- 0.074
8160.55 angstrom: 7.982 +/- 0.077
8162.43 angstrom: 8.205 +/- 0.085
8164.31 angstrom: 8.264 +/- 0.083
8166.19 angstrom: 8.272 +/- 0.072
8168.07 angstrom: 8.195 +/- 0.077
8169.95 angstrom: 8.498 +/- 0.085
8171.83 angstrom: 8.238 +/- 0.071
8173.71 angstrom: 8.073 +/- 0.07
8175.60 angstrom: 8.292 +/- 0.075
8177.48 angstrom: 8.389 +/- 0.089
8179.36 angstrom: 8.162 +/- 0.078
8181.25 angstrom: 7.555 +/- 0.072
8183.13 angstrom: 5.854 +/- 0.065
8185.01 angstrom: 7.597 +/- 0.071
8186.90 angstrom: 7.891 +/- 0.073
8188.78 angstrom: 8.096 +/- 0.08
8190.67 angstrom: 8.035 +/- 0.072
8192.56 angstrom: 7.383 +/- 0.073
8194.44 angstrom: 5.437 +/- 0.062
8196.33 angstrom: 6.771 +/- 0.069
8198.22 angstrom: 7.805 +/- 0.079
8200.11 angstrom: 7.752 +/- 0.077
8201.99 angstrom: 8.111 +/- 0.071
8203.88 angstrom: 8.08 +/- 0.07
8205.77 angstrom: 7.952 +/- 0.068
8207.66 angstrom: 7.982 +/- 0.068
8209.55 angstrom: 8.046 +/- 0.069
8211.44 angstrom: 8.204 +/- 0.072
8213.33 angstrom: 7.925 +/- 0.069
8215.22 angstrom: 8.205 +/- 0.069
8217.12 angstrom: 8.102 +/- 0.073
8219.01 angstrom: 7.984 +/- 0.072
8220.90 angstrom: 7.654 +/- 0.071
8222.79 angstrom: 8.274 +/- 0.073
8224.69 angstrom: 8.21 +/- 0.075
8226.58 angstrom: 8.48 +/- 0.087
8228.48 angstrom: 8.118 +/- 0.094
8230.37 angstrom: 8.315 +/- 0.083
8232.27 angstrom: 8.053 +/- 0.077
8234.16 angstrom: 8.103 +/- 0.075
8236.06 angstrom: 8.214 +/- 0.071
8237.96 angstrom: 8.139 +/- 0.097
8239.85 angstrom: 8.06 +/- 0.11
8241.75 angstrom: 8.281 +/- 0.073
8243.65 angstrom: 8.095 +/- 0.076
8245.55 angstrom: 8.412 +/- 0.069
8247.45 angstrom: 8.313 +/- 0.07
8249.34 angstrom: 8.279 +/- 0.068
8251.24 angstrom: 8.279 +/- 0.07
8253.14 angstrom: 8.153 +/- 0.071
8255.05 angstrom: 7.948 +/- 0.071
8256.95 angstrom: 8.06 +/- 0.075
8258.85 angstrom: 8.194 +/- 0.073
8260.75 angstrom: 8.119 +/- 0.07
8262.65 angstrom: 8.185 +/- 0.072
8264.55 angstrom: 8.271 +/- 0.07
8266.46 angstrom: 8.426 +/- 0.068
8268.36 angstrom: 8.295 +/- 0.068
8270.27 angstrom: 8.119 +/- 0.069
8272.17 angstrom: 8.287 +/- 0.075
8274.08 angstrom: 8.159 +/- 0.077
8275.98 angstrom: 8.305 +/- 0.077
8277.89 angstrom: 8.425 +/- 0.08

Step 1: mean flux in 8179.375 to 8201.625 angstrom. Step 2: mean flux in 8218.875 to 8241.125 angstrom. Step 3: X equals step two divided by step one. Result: 1.11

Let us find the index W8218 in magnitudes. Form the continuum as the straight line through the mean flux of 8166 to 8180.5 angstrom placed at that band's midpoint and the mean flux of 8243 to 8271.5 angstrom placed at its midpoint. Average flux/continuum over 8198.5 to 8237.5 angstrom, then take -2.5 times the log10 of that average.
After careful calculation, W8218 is 0.02 mag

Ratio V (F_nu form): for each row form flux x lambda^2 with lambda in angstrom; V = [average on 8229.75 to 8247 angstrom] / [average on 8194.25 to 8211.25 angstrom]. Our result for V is 1.08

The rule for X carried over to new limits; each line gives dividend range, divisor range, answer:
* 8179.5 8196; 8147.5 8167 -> 0.88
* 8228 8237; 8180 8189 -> 1.11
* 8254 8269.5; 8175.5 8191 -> 1.06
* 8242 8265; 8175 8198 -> 1.10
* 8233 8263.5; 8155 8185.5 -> 1.02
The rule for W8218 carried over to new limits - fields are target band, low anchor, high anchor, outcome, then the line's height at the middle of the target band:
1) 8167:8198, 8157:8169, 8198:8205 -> 0.06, 8.07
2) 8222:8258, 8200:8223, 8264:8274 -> -0.01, 8.14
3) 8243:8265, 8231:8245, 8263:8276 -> 0.00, 8.2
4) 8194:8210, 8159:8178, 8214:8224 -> 0.07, 8.11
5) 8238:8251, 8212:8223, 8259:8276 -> -0.01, 8.13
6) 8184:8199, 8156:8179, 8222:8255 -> 0.12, 8.23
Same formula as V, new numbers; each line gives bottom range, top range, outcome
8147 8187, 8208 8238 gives 1.02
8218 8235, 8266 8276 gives 1.03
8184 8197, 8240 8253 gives 1.14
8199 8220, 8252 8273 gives 1.03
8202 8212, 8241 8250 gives 1.04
